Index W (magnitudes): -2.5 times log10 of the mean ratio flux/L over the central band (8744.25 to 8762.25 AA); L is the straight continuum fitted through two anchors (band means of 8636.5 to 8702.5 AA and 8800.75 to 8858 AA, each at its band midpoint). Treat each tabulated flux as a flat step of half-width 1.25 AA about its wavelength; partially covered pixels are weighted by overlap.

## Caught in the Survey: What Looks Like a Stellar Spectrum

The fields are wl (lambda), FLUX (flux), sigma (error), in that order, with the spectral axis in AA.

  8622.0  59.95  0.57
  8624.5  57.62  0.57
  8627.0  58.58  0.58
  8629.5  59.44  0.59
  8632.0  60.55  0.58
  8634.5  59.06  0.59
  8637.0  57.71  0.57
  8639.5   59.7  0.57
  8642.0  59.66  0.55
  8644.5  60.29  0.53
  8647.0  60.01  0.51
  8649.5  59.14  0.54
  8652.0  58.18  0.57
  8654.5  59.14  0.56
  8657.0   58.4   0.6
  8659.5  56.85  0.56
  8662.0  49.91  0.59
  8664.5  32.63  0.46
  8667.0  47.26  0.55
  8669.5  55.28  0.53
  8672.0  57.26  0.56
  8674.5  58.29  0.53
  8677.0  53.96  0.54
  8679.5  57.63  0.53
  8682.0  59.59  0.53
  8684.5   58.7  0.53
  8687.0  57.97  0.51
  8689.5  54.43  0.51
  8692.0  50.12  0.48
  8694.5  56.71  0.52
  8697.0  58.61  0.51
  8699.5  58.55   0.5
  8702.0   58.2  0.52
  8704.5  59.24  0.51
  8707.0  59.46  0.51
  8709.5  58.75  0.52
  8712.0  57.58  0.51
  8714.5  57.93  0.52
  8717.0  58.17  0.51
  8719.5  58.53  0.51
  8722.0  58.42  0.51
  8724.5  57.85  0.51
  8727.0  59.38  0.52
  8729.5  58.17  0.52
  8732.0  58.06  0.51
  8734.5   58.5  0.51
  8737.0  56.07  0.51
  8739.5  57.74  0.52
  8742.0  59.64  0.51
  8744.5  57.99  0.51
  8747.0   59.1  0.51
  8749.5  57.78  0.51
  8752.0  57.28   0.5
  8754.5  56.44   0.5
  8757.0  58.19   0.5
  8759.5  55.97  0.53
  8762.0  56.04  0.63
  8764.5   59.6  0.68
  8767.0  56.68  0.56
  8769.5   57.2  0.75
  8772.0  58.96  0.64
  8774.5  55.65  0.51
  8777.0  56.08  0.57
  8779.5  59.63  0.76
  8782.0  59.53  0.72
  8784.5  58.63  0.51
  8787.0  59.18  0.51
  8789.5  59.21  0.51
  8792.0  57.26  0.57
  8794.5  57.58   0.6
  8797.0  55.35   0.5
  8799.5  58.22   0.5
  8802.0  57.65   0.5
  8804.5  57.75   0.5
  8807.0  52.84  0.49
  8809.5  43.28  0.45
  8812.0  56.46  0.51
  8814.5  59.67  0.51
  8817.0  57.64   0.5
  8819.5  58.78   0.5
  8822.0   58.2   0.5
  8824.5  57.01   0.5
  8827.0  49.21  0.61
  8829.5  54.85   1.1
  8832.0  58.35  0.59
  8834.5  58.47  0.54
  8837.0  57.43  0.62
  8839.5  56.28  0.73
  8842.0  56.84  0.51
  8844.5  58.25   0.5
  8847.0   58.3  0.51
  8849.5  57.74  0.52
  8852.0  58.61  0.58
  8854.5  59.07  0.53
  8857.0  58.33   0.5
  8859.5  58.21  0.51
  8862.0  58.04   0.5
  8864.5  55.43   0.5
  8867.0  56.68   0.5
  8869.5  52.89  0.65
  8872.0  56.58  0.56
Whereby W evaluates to -0.02 mag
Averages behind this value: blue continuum 56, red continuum 56.6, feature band 57.4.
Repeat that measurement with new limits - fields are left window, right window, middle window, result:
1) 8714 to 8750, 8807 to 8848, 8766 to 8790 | -0.02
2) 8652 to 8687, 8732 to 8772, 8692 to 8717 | -0.04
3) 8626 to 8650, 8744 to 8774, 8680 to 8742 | 0.01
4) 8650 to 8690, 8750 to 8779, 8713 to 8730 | -0.04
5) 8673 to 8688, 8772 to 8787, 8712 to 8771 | 0.00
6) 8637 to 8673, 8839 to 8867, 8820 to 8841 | 0.02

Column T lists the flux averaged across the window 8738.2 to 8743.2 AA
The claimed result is 58.7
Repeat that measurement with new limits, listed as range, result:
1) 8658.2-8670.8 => 48.5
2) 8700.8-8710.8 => 58.9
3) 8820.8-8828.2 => 54.8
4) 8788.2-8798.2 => 57.4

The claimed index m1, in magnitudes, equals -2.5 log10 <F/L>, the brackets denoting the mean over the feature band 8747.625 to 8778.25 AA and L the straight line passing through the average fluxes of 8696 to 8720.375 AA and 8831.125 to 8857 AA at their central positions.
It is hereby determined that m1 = 0.020 mag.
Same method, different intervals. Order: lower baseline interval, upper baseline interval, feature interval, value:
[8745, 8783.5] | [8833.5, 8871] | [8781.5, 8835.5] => 0.02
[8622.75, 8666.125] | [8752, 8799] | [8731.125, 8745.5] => -0.01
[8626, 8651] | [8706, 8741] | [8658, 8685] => 0.11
